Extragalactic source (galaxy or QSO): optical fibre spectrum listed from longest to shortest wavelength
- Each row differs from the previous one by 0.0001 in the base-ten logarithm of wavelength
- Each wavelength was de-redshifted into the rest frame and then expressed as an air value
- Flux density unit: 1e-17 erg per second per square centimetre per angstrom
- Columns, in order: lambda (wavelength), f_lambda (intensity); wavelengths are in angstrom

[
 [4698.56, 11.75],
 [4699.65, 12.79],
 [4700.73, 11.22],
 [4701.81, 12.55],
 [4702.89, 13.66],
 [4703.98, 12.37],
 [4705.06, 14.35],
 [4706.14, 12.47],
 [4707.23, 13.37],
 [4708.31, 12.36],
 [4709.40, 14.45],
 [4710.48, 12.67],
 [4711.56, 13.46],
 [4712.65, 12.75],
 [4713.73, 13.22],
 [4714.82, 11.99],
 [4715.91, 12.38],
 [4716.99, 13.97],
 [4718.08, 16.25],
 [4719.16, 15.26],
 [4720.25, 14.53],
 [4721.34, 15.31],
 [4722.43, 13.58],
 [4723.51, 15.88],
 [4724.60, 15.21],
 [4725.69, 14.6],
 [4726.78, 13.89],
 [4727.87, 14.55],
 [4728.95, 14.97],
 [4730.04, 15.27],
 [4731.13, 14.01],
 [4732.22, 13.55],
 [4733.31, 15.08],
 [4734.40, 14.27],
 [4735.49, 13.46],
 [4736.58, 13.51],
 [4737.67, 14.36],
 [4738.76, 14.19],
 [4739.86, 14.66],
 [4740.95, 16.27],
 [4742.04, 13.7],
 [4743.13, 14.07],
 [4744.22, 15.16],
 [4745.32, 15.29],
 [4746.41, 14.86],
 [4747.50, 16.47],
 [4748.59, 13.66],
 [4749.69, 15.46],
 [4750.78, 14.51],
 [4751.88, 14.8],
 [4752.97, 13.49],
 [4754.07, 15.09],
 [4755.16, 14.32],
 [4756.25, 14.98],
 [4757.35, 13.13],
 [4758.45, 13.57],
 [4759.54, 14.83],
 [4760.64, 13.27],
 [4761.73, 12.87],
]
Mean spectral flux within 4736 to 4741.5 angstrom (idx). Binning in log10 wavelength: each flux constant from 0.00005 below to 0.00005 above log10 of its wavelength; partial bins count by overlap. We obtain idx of 14.6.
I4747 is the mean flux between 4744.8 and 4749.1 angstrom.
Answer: 15.1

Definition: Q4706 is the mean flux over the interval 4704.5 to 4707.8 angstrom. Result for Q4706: 13.4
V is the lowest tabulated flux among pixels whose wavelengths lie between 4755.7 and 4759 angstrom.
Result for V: 13.13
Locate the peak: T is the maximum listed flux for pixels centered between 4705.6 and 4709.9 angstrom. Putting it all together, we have 14.45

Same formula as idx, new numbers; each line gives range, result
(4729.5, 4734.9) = 14.4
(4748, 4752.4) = 14.6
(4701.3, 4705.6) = 13.2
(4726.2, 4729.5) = 14.5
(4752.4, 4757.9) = 14.2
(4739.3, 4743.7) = 14.7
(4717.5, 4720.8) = 15.3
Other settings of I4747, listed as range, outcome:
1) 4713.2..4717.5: 12.9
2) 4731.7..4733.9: 14.3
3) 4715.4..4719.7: 14.5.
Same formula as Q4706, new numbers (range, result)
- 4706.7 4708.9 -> 12.9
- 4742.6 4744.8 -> 14.6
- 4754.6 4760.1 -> 14.2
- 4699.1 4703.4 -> 12.5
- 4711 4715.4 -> 12.8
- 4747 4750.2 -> 15.2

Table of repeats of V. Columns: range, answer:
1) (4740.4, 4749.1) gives 13.66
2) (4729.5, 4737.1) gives 13.46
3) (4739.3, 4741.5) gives 14.66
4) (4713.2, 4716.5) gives 11.99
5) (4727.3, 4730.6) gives 14.55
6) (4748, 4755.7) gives 13.49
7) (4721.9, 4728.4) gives 13.58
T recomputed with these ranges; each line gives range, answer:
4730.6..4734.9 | 15.08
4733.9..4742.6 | 16.27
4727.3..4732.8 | 15.27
